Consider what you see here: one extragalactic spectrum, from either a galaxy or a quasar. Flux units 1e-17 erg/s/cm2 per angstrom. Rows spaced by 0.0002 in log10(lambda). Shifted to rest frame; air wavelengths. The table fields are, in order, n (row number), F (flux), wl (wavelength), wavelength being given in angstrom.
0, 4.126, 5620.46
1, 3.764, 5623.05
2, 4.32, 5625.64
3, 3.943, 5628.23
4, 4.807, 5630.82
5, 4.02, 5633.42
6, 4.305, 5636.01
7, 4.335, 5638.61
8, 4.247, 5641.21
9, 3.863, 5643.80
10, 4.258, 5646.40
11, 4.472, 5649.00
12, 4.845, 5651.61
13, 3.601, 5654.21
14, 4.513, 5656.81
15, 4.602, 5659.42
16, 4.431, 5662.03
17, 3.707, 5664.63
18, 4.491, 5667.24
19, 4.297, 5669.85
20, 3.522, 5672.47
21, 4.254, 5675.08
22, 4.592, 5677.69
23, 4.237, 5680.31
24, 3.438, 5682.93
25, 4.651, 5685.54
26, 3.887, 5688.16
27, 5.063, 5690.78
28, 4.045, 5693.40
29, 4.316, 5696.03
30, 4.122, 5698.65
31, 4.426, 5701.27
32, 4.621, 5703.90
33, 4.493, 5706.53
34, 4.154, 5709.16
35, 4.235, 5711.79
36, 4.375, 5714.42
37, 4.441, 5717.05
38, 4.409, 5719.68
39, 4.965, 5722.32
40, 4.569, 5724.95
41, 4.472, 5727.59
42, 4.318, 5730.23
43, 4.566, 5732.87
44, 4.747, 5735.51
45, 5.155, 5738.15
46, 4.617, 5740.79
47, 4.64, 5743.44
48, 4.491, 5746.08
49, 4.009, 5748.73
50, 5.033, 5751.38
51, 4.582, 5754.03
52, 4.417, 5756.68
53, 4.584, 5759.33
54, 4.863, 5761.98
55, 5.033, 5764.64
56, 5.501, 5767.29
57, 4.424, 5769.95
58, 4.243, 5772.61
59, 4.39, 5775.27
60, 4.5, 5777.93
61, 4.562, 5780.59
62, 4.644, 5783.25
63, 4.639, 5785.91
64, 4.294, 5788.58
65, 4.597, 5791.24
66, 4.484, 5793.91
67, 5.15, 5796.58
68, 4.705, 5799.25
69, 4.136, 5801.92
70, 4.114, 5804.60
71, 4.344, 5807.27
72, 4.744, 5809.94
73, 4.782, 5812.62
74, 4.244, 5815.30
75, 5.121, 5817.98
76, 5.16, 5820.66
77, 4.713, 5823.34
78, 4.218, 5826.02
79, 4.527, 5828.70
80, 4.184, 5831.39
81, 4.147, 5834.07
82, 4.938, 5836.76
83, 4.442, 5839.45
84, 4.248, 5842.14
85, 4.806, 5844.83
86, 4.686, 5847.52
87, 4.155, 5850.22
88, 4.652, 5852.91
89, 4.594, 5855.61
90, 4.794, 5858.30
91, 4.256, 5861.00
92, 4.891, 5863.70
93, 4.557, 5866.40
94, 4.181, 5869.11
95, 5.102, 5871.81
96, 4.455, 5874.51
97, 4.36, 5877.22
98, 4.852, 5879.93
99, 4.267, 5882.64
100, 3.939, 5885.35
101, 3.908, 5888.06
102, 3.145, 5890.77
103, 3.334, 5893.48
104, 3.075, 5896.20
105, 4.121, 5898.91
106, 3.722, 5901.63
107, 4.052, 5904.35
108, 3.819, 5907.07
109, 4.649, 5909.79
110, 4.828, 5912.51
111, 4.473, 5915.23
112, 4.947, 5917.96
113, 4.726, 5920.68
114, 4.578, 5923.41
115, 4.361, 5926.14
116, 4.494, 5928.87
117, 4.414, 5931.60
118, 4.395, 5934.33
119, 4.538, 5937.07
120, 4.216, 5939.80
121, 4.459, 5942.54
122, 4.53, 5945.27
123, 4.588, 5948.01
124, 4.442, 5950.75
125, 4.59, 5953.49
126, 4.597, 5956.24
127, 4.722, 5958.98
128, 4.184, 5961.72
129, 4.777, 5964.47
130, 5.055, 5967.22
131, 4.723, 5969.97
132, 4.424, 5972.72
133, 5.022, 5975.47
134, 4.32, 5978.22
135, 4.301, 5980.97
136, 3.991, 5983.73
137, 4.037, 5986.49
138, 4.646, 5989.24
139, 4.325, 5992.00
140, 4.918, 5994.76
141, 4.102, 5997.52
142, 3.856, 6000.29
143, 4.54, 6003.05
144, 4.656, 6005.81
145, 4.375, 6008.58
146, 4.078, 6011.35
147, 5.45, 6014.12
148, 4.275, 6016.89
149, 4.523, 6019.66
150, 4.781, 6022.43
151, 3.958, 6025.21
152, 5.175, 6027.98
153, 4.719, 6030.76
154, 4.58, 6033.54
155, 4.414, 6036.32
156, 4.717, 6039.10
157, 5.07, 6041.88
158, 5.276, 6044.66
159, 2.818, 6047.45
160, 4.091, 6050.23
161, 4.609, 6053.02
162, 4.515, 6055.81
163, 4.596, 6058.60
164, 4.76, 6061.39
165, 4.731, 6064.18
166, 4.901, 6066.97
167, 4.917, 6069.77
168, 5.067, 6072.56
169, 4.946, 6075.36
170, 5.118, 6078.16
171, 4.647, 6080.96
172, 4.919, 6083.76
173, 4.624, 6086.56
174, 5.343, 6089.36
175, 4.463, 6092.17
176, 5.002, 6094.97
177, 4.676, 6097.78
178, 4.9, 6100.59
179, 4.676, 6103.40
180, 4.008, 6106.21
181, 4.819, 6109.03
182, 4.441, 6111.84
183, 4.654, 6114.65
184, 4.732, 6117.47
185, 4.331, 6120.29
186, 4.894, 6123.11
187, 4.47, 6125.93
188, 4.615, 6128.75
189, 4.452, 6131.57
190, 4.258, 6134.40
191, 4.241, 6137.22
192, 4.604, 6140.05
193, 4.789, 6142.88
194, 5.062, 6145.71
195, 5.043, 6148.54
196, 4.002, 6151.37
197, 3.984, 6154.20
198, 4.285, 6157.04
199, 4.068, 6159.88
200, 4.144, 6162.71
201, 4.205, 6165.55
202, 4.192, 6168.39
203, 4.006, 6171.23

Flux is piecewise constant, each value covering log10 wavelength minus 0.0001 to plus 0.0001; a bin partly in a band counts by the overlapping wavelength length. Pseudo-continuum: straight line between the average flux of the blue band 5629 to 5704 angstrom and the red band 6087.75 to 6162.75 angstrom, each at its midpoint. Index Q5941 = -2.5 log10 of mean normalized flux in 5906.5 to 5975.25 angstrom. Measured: -0.03 mag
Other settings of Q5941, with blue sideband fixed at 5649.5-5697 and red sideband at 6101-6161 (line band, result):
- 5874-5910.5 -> 0.11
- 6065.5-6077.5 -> -0.11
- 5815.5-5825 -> -0.13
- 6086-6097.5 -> -0.09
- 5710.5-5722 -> -0.04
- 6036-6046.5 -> -0.09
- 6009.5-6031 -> -0.04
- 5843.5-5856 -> -0.06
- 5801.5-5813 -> -0.02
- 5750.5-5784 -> -0.09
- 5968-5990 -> -0.01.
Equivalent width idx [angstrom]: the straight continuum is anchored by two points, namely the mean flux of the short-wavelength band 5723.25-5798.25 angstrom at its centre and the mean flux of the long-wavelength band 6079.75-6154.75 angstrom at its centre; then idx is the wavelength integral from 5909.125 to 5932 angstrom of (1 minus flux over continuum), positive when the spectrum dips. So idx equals 0.1 angstrom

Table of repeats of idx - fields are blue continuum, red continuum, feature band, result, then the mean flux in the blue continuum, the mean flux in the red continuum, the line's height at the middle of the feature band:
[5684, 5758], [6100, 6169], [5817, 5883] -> -1.3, 4.49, 4.47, 4.49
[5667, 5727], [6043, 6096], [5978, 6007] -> 1.8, 4.33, 4.7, 4.63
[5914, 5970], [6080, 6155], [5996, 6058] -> 1.4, 4.56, 4.62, 4.59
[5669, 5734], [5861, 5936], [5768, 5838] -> -3.8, 4.34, 4.28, 4.31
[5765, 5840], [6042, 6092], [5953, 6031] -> 2.5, 4.58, 4.7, 4.67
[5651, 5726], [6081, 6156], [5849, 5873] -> -0.8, 4.32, 4.61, 4.44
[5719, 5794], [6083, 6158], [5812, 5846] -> 0.3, 4.62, 4.6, 4.61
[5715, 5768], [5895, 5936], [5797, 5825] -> -0.6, 4.66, 4.32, 4.52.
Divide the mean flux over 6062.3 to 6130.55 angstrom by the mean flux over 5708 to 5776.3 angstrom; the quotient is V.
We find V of 1.03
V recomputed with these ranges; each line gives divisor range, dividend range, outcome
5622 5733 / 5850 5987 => 1.02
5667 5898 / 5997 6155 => 1.03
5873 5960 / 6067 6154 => 1.09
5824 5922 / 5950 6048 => 1.04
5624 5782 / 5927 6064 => 1.02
